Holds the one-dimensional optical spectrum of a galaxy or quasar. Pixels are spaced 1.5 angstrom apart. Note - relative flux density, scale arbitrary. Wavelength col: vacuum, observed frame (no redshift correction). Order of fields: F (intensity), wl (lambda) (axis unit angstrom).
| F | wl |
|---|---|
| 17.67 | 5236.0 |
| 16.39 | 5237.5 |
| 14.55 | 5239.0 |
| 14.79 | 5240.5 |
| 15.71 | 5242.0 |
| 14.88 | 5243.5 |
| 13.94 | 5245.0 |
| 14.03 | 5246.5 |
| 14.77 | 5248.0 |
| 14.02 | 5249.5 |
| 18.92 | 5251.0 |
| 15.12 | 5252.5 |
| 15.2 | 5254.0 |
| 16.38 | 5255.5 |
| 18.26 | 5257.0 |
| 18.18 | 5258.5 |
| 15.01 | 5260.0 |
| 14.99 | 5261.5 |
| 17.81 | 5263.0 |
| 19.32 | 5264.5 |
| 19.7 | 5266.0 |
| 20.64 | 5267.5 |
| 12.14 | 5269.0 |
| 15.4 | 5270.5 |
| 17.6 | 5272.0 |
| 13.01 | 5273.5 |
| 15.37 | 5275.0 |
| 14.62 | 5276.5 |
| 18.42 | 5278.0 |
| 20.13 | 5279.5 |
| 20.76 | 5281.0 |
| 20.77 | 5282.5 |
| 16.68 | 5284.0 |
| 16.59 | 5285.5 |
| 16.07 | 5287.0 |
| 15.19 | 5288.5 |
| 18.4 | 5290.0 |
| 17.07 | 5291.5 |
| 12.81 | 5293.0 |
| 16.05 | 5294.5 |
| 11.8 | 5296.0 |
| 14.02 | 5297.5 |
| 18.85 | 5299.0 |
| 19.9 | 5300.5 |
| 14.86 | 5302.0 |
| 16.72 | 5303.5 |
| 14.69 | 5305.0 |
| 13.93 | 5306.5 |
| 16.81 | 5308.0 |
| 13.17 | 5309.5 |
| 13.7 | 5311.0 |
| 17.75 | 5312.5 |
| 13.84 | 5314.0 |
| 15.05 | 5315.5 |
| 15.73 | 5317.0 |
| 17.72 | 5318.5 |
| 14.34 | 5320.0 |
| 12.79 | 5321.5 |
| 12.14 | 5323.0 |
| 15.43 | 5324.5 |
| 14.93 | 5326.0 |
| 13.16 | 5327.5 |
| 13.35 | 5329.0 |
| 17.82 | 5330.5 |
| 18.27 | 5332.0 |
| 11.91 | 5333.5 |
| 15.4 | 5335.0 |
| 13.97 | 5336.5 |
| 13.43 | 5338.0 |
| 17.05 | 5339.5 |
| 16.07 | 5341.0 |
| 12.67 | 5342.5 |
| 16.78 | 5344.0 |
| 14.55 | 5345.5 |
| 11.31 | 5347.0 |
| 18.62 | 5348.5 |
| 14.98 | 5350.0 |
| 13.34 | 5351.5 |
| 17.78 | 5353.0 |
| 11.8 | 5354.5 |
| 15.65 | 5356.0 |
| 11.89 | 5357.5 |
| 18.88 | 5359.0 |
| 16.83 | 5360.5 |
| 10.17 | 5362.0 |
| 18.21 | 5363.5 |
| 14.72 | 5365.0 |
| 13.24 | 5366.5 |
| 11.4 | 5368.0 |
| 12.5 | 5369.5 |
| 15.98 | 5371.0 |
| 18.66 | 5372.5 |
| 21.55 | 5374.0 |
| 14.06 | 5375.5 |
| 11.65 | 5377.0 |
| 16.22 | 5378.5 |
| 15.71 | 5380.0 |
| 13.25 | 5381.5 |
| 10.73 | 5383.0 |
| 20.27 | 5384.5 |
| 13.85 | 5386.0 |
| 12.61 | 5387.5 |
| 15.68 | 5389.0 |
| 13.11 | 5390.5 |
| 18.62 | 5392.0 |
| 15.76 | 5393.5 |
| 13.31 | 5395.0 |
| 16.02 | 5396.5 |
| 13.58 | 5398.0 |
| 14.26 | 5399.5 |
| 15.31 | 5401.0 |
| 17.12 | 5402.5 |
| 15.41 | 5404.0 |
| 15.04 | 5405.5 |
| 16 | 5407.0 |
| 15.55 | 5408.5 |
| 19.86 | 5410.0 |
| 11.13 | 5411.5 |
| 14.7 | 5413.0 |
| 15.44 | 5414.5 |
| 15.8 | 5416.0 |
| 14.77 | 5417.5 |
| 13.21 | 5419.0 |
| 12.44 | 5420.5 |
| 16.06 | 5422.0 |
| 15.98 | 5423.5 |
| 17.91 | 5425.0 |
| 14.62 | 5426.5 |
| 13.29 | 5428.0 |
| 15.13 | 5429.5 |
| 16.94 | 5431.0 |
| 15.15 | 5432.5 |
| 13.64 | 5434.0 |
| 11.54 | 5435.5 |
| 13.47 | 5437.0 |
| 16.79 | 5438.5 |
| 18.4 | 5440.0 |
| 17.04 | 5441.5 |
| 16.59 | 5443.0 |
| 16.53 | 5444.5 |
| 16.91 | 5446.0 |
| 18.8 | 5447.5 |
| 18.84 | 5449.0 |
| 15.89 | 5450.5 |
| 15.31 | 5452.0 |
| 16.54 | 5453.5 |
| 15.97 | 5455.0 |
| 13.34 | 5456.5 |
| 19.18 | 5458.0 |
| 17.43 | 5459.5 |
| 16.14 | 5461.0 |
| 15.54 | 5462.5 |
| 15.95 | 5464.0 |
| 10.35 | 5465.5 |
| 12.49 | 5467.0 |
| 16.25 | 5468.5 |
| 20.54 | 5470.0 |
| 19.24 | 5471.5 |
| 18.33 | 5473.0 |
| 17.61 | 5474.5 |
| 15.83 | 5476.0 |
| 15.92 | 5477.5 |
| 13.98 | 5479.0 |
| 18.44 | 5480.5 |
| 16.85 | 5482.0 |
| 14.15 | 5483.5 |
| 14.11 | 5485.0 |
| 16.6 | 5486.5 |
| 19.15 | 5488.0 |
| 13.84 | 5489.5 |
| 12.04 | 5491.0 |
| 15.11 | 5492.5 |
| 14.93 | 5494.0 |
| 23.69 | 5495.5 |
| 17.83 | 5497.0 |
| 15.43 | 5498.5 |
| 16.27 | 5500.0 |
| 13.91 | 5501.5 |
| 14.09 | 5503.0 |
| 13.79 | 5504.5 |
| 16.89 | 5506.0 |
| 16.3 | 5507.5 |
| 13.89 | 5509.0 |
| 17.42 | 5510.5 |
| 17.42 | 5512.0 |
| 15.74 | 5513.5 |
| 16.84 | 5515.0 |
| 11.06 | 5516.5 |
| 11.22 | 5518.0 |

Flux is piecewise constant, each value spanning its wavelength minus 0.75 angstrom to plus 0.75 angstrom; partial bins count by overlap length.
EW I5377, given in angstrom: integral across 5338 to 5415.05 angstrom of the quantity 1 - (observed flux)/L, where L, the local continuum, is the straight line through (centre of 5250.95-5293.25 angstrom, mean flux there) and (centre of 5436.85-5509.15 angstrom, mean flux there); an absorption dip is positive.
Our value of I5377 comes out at 7.0 angstrom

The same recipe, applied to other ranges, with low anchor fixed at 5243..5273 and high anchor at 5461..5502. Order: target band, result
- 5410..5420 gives 1.0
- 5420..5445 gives 1.2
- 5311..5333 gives 1.6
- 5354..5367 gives 1.2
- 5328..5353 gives 1.8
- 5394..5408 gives 0.9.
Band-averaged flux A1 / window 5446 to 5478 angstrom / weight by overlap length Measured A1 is 16.5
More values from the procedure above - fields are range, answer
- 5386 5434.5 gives 15.1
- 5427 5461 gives 16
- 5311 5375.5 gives 15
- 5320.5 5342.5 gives 14.6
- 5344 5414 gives 15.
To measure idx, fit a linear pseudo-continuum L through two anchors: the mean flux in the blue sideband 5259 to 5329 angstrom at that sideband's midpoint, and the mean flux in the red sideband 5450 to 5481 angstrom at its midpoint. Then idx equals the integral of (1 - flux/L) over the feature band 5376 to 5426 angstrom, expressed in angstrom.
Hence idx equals 3.3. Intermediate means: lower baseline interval 16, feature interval 15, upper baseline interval 16.2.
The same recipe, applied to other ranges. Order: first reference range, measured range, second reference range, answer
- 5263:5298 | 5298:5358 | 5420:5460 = 5.1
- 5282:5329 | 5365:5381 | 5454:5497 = 0.7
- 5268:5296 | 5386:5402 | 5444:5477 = 1.6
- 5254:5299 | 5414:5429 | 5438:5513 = 1.3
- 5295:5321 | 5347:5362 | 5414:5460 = 0.5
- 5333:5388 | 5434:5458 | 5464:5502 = -0.6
